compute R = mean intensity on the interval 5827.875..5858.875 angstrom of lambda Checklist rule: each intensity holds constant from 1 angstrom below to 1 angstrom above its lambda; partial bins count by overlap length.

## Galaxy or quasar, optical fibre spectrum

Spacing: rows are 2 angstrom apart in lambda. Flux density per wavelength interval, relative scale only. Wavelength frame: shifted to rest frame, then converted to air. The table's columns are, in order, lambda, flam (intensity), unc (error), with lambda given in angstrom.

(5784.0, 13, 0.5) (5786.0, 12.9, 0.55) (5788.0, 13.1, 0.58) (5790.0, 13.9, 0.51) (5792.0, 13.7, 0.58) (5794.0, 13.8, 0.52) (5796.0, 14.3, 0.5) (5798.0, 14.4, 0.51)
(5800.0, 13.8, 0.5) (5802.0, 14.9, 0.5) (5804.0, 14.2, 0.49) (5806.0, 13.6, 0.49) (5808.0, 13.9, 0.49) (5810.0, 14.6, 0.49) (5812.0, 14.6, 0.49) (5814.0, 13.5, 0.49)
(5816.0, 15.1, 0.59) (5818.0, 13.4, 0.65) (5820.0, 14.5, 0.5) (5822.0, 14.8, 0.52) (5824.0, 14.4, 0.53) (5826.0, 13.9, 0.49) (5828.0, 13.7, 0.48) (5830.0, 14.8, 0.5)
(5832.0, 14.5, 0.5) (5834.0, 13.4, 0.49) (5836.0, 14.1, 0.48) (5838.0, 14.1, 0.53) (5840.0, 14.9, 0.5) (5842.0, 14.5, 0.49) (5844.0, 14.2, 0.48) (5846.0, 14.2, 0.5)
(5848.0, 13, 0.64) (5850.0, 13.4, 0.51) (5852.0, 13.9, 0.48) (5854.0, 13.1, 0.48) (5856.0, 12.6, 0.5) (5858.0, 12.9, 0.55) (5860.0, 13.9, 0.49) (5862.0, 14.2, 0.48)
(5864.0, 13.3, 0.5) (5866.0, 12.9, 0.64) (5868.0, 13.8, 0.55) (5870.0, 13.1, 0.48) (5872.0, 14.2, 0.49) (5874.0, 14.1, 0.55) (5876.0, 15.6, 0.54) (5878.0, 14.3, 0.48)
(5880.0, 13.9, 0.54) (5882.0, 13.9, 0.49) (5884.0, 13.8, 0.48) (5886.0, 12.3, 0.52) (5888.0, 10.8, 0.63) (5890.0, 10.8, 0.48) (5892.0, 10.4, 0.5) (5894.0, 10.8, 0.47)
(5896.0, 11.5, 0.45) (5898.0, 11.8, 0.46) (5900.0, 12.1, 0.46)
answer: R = 13.8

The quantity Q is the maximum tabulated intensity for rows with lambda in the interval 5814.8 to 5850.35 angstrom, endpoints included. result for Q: 15.1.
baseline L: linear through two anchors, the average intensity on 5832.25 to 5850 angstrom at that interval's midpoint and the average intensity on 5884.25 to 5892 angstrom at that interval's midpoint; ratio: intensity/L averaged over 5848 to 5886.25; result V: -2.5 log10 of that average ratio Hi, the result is -0.09 mag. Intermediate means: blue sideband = 14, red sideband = 11.4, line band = 13.7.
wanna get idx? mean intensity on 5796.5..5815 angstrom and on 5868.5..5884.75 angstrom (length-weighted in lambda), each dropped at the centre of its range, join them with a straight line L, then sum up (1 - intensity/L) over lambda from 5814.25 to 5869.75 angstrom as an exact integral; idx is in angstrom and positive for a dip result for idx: 1.0 angstrom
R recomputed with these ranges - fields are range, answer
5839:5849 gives 14.2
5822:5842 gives 14.2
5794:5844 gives 14.2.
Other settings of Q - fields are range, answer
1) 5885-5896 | 12.3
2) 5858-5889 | 15.6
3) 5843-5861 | 14.2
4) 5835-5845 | 14.9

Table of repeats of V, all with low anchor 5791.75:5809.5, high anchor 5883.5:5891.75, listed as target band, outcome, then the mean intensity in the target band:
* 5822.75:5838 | -0.07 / 14.1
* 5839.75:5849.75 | -0.10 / 14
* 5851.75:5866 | -0.07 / 13.4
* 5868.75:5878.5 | -0.18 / 14.2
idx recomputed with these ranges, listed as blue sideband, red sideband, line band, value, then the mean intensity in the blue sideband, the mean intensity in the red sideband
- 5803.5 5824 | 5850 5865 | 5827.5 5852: -0.57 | 14.2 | 13.4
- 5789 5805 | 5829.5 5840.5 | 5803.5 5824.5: -0.08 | 14.1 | 14.2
